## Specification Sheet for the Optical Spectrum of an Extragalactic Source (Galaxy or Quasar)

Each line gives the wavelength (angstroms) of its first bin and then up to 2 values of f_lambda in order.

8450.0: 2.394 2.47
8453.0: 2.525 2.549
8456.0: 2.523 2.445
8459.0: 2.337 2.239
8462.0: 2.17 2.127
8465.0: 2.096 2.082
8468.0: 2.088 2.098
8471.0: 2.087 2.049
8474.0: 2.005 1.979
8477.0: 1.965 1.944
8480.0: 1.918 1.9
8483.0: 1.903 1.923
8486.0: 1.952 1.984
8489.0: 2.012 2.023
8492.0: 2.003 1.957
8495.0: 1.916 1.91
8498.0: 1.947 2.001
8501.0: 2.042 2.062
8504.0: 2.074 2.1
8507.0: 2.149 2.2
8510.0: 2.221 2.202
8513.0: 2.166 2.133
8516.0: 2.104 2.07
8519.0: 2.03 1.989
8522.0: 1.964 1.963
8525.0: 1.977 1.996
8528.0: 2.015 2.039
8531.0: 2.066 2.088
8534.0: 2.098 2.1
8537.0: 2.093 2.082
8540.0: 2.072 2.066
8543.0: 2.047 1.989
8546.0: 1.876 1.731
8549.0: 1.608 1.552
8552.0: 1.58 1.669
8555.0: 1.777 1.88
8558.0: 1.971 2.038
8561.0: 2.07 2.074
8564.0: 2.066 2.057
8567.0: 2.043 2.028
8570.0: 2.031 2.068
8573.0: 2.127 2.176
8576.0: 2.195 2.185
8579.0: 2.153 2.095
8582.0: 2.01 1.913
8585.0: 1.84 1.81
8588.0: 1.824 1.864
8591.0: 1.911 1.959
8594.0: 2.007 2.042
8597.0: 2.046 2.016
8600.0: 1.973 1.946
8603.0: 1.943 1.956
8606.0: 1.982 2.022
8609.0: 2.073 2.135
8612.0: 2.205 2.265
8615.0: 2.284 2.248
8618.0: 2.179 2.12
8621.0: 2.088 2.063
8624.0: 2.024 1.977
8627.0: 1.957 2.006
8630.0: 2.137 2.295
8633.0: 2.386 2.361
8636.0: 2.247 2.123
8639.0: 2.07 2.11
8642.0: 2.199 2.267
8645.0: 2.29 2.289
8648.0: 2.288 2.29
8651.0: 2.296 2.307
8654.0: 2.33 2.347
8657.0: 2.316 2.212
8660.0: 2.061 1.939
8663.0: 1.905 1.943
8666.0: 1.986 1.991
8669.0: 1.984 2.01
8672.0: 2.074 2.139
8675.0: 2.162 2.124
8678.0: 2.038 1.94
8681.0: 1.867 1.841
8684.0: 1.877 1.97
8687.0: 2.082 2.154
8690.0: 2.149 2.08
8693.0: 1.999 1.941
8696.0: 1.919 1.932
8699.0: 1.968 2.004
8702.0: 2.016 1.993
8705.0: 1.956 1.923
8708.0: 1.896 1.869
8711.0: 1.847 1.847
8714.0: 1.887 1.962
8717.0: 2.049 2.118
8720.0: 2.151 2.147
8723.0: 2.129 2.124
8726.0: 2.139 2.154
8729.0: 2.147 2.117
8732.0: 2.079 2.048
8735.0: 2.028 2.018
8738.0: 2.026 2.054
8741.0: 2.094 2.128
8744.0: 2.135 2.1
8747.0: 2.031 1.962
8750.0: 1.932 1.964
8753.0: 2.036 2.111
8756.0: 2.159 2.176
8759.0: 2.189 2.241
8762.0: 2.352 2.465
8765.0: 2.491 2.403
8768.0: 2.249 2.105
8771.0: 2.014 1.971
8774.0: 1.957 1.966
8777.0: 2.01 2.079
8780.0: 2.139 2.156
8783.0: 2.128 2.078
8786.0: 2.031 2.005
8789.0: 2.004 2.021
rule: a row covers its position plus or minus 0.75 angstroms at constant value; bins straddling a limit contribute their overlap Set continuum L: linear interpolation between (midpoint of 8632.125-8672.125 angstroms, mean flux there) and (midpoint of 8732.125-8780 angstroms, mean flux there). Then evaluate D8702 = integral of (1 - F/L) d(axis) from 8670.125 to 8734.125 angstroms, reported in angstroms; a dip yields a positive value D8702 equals 3.7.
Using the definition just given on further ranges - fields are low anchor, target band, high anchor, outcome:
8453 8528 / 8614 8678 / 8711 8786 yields -1.9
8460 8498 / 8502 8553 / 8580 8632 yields 0.2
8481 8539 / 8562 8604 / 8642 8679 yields 1.6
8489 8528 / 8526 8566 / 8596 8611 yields 1.6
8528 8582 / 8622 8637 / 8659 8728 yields -1.1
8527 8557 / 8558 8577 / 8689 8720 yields -1.5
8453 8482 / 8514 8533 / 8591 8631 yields 0.8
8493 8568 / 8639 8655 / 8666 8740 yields -2.0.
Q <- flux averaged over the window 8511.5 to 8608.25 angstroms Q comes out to 1.99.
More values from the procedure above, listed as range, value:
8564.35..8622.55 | 2.05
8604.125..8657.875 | 2.18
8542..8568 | 1.89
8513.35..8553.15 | 1.97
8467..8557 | 1.99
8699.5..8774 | 2.08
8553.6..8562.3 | 1.93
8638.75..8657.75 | 2.27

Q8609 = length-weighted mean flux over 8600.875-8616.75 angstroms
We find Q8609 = 2.09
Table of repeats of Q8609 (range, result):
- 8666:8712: 1.99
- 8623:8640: 2.14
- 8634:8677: 2.16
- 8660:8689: 2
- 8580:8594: 1.92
